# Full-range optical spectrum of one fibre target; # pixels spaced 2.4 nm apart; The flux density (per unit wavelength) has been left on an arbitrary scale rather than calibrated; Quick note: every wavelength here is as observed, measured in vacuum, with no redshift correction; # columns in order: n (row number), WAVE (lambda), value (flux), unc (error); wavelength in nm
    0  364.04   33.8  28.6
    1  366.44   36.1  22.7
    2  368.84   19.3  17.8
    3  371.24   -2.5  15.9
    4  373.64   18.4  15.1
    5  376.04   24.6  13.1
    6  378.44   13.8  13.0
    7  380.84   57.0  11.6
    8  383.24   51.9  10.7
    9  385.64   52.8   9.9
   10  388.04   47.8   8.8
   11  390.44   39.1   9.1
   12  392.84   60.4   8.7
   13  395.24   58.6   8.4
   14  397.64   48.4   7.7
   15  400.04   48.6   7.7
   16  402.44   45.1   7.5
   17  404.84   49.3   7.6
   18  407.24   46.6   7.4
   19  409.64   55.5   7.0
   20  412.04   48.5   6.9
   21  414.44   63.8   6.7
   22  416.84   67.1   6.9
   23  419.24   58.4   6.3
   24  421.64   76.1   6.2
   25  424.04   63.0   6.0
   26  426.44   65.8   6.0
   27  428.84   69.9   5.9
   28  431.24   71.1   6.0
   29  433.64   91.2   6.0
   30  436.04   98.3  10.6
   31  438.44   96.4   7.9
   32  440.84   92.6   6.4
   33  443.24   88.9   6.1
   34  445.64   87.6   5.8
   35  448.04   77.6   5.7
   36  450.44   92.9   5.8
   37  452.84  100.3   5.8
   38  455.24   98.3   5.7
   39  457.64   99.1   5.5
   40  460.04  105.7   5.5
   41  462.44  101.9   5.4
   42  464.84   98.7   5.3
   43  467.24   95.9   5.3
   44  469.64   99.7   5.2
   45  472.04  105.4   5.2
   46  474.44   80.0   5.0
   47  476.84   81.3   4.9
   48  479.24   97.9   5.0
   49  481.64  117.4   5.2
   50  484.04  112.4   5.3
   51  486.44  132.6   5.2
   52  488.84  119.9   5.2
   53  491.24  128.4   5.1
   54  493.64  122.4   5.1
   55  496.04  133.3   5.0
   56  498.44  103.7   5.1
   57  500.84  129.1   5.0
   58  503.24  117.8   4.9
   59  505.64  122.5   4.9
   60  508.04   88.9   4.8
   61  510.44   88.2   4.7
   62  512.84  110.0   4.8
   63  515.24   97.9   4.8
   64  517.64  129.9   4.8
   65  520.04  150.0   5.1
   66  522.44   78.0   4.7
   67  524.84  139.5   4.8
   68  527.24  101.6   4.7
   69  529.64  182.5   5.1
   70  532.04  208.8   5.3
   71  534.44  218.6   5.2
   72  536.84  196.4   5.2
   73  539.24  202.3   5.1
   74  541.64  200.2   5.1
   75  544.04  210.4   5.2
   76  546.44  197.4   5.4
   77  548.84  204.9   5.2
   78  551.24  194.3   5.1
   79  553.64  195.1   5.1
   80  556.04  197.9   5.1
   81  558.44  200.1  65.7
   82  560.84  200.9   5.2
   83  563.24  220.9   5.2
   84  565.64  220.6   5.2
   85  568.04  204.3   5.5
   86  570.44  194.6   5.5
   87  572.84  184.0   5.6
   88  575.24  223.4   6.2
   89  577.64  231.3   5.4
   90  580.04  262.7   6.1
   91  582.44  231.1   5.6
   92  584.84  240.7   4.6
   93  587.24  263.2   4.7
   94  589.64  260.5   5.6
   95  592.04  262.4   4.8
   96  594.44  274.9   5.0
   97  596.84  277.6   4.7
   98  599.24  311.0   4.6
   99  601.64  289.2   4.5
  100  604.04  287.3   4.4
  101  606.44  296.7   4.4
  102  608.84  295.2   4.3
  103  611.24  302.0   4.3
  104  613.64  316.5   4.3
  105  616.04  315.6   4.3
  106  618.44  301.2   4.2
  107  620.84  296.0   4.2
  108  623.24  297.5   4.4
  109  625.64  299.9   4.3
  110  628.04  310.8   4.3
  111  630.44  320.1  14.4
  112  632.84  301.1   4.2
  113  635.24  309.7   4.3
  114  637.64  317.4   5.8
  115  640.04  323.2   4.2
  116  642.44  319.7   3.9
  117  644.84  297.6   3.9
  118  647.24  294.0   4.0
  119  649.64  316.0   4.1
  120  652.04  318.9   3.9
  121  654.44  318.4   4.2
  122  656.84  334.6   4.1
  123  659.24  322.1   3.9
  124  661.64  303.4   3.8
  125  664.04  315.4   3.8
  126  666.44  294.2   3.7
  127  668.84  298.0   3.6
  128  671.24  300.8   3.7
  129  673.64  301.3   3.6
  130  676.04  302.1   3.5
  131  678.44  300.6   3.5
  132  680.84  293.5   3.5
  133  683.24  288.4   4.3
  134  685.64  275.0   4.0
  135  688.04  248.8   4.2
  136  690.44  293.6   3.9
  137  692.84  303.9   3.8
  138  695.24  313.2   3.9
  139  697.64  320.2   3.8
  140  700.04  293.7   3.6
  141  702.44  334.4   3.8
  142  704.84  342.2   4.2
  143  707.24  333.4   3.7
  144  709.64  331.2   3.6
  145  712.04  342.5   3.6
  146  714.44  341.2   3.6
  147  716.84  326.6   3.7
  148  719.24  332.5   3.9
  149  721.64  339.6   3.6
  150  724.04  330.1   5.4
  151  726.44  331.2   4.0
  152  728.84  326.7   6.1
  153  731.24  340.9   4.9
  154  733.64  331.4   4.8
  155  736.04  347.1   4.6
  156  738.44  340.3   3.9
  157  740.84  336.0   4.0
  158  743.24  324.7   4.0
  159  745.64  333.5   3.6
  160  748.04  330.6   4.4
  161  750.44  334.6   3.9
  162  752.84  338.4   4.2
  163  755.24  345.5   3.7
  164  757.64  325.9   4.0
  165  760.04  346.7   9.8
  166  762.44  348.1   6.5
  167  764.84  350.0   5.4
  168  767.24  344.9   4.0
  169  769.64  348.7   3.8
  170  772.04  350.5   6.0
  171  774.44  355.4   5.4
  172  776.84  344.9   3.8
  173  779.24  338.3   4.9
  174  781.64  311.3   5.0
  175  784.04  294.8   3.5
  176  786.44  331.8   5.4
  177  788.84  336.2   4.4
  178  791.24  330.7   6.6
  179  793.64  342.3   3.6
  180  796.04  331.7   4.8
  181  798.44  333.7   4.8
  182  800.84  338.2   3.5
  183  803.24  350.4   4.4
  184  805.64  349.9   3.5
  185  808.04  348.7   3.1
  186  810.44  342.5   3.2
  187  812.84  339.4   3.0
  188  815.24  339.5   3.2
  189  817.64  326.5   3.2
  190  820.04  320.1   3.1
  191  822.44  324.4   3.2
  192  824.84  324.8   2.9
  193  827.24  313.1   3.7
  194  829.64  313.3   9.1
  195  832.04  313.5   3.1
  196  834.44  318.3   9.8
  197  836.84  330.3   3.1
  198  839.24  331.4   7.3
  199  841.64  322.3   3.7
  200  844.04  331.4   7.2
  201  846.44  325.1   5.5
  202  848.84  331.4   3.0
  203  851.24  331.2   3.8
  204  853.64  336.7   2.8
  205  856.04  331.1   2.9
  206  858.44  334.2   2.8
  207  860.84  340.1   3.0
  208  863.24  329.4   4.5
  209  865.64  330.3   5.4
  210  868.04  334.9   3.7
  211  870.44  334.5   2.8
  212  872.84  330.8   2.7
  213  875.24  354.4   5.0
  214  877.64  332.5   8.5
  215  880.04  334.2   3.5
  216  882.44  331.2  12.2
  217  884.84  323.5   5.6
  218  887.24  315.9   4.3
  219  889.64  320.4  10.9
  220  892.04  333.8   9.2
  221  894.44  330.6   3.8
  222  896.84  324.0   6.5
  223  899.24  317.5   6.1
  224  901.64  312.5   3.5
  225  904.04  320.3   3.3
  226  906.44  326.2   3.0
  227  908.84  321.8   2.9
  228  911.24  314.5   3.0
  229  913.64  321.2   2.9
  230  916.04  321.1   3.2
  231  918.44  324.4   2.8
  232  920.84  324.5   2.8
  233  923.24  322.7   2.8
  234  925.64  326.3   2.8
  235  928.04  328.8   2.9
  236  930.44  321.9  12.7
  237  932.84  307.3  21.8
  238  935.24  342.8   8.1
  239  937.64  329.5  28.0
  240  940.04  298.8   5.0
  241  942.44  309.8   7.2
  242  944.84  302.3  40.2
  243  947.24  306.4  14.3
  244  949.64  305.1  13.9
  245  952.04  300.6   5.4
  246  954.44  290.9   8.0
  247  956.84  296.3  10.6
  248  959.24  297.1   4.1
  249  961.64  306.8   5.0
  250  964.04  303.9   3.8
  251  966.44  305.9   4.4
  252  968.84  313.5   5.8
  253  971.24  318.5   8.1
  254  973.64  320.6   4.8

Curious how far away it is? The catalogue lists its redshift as 0.328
